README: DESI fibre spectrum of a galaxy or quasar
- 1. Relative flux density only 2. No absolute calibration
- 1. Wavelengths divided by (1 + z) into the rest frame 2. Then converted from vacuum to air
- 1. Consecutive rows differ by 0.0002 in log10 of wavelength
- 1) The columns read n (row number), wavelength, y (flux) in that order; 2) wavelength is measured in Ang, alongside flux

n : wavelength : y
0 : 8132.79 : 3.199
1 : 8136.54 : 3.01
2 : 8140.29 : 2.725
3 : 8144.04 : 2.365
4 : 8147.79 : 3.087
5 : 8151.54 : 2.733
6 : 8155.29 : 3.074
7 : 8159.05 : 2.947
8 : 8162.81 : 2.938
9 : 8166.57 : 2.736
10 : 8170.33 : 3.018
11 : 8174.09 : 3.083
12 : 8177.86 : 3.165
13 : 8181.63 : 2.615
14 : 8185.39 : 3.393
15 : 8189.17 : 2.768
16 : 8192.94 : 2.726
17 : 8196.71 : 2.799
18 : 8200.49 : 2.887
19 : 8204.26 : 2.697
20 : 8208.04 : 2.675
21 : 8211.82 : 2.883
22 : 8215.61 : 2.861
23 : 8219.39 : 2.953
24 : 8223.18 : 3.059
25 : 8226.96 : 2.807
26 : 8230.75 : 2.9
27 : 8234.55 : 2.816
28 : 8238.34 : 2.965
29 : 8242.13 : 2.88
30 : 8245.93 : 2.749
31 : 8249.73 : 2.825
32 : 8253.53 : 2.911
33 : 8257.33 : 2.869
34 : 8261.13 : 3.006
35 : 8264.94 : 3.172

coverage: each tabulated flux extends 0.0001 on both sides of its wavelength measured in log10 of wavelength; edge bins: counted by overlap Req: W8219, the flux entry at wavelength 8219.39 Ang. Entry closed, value 2.953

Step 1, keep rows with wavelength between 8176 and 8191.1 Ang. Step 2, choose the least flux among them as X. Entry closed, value 2.615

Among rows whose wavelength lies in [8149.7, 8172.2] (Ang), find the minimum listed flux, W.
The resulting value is 2.733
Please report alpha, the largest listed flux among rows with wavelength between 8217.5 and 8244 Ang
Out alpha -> 3.059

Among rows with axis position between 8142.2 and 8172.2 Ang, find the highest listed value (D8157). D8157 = 3.087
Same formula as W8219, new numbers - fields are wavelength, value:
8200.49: 2.887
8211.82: 2.883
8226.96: 2.807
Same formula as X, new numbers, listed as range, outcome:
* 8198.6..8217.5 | 2.675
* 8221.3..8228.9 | 2.807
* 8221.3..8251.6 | 2.749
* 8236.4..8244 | 2.88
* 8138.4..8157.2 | 2.365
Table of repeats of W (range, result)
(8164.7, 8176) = 2.736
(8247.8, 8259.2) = 2.825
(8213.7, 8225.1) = 2.861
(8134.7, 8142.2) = 2.725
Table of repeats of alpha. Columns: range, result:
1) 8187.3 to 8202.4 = 2.887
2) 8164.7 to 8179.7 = 3.165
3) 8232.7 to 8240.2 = 2.965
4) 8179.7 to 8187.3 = 3.393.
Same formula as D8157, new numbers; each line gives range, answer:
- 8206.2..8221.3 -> 2.953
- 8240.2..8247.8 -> 2.88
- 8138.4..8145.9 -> 2.725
